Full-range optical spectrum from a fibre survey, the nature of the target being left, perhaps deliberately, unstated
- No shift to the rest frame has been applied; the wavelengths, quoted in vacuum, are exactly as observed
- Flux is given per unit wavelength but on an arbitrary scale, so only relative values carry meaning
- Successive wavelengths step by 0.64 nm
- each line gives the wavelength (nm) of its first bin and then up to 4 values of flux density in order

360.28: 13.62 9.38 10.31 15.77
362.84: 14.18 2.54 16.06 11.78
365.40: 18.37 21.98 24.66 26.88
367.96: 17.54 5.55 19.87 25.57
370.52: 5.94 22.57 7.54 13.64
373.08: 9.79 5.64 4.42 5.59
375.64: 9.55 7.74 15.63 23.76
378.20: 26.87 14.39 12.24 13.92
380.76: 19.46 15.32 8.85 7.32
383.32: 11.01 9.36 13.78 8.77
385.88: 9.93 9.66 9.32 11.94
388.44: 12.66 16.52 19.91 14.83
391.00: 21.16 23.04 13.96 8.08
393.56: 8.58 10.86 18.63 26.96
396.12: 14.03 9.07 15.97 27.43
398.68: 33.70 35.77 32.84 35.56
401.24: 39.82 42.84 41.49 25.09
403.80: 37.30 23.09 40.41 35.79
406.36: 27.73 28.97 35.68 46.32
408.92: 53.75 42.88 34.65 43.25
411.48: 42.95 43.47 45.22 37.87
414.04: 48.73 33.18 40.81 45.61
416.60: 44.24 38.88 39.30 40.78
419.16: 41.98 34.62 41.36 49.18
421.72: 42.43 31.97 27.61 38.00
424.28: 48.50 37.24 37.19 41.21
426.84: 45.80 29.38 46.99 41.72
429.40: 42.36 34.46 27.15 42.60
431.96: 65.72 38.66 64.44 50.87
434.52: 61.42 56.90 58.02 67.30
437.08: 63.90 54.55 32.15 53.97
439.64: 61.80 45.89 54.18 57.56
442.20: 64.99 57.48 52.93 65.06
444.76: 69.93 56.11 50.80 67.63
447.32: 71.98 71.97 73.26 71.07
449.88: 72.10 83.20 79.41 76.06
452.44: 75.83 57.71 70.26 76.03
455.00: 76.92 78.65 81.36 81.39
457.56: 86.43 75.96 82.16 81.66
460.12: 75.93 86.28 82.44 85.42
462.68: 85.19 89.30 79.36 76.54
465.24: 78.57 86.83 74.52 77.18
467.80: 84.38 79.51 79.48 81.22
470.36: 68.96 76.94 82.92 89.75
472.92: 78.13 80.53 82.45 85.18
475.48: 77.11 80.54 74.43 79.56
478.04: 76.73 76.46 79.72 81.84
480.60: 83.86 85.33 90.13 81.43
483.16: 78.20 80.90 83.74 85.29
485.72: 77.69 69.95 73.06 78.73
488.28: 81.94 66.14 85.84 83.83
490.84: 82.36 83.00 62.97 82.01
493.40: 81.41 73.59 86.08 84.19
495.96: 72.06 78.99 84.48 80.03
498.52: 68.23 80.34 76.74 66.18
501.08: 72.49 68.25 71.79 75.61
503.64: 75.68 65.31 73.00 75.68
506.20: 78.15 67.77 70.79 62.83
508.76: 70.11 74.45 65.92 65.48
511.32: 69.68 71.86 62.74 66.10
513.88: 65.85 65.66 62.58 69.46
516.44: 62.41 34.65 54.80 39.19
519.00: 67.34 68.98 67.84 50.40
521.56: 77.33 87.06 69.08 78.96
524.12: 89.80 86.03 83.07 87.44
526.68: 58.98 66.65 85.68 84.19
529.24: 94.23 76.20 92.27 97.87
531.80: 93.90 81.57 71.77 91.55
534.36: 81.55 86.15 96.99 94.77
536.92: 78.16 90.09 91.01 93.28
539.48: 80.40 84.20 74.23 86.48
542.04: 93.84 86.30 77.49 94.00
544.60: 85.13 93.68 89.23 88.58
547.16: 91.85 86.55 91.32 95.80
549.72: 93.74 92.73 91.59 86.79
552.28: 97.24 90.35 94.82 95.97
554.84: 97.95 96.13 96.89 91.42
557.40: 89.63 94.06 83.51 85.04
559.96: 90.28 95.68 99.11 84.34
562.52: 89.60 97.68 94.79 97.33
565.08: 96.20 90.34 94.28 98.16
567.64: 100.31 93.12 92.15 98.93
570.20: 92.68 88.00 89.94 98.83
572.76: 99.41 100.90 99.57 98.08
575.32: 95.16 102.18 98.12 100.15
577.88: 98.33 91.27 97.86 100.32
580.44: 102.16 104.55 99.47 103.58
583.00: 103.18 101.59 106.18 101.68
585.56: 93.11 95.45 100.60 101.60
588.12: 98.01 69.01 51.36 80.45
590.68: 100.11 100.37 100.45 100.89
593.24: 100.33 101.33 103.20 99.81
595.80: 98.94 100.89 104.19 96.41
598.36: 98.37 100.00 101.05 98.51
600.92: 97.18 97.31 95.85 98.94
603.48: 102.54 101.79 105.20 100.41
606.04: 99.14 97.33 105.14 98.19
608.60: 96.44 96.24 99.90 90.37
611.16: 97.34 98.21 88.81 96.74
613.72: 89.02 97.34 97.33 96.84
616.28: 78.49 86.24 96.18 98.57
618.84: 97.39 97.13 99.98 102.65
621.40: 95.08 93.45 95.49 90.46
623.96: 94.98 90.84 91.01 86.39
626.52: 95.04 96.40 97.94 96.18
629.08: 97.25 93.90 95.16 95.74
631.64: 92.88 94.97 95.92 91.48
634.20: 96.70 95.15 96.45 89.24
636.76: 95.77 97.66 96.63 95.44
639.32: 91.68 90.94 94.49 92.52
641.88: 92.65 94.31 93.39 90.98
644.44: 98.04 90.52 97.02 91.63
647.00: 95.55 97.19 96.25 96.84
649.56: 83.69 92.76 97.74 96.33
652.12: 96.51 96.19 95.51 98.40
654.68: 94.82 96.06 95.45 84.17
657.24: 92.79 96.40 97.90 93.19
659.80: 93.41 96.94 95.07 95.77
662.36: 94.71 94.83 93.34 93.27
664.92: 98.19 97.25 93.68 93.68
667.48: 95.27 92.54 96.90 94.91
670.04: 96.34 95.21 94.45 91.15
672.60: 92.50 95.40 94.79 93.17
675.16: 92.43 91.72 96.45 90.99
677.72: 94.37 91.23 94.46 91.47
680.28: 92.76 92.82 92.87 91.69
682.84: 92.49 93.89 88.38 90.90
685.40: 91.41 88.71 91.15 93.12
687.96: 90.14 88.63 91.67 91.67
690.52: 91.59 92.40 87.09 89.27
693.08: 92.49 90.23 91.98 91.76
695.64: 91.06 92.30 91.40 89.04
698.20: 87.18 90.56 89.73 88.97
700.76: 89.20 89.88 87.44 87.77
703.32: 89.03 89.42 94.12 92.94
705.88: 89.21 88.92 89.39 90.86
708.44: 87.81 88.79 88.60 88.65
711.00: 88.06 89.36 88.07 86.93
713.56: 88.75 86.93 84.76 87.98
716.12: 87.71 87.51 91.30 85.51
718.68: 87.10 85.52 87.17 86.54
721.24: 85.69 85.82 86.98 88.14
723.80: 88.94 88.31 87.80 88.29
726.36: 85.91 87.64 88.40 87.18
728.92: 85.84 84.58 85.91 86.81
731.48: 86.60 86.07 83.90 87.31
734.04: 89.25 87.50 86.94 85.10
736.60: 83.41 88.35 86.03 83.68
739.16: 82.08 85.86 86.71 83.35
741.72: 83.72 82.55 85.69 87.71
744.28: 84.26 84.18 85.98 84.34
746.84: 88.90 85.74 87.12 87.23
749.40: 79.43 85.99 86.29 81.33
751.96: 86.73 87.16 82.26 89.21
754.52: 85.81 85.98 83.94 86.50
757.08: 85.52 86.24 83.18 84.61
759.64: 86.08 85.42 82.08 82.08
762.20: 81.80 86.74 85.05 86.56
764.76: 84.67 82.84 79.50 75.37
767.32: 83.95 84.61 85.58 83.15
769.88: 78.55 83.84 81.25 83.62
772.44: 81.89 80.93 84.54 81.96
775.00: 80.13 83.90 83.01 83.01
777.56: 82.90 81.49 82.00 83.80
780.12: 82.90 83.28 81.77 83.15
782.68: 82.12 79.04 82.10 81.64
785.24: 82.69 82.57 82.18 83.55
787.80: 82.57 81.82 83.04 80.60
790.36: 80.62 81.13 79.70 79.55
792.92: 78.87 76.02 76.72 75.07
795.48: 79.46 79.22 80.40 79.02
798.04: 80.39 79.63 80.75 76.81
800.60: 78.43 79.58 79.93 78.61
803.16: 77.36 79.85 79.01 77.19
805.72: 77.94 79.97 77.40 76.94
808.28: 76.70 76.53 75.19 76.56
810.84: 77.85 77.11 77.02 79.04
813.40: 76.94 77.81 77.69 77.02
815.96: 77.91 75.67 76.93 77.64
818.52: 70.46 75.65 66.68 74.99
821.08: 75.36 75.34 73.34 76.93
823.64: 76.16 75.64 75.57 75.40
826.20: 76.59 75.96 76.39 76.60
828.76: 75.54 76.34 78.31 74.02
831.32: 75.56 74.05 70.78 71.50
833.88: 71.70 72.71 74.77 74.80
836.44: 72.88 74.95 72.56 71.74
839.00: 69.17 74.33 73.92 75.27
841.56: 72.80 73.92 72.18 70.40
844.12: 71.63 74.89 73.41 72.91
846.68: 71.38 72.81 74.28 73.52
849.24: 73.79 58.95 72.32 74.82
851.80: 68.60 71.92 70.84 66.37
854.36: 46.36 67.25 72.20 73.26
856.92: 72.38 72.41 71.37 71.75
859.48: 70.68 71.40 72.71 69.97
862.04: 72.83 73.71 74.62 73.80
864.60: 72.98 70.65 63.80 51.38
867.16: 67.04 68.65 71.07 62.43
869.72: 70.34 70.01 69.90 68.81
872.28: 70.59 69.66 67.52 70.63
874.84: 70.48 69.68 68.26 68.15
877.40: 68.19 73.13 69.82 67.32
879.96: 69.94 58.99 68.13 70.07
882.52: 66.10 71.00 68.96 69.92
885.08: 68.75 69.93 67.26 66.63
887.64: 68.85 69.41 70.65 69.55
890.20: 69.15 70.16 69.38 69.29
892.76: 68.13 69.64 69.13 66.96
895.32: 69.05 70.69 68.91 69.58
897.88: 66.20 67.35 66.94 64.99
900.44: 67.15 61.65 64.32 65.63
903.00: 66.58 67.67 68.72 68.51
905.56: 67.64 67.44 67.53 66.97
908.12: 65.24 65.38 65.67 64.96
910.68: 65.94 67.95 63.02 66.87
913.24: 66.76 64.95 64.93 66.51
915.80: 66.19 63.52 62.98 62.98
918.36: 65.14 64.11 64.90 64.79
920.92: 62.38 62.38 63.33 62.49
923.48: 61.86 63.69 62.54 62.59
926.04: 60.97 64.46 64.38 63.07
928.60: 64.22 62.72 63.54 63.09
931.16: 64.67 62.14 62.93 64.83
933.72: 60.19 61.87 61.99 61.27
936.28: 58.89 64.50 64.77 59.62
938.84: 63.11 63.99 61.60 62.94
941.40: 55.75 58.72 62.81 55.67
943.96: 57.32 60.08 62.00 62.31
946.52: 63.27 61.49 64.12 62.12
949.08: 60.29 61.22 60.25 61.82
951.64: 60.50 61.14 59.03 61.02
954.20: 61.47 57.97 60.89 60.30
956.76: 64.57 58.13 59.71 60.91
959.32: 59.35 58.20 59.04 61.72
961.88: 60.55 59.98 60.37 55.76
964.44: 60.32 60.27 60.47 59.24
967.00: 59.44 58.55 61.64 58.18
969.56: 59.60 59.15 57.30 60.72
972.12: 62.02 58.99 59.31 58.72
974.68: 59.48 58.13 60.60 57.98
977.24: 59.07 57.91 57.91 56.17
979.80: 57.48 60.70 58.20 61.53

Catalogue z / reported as 0.000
